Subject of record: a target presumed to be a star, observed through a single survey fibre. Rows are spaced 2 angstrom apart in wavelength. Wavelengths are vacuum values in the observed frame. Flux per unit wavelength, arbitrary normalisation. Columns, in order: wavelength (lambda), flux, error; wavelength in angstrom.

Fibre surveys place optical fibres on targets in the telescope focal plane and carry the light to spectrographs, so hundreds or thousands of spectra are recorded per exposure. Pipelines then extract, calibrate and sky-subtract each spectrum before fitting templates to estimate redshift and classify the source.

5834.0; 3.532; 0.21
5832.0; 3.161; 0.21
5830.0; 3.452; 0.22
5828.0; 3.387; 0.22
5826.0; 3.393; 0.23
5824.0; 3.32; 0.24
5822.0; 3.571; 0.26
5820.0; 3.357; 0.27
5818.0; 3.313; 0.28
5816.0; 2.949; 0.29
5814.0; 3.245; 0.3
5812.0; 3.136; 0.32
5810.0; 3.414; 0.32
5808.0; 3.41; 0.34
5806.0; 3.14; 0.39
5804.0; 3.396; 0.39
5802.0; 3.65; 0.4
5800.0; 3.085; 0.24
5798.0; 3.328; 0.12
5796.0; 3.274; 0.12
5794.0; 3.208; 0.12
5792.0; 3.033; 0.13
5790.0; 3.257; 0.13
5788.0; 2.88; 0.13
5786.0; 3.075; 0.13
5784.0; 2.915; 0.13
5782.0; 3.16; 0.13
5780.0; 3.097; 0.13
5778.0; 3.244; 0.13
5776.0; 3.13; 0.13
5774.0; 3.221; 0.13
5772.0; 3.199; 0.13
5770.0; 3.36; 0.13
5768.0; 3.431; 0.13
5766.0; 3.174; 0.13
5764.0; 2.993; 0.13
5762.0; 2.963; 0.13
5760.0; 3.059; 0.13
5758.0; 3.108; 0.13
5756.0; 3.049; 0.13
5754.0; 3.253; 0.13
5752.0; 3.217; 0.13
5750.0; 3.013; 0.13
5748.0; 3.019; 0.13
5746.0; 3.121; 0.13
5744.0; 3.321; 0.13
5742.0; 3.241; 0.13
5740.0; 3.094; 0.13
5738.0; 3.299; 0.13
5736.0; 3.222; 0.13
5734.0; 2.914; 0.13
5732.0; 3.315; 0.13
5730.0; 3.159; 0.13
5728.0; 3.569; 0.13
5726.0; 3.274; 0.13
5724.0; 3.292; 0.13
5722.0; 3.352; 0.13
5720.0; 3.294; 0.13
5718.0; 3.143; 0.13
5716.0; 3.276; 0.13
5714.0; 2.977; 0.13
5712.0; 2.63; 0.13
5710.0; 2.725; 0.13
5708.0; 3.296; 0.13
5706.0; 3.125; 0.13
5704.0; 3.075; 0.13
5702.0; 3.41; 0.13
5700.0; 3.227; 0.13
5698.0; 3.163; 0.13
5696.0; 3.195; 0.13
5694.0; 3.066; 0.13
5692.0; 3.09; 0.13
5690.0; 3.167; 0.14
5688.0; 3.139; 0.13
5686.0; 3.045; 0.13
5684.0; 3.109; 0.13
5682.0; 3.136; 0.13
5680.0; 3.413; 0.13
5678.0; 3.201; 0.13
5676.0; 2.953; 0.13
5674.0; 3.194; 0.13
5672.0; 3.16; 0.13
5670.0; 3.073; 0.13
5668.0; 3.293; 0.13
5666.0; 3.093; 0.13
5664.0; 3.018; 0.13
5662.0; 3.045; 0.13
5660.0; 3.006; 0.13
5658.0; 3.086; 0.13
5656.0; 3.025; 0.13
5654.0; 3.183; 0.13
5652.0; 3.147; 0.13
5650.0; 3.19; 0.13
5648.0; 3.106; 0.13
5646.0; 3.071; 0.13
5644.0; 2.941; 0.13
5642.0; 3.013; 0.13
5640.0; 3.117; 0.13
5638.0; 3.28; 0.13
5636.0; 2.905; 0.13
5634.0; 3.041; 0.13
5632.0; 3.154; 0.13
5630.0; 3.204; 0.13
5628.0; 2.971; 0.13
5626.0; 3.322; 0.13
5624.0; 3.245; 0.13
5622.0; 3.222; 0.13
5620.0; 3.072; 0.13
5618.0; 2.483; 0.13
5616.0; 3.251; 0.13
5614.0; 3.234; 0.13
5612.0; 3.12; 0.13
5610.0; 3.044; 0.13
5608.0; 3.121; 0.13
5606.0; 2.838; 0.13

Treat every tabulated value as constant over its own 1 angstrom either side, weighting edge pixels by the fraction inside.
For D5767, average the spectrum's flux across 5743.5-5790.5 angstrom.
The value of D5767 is 3.13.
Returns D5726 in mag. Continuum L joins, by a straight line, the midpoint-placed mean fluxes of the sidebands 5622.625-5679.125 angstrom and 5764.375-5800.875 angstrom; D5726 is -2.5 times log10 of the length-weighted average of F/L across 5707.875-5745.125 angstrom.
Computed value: -0.01 mag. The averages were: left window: 3.11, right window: 3.17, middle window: 3.18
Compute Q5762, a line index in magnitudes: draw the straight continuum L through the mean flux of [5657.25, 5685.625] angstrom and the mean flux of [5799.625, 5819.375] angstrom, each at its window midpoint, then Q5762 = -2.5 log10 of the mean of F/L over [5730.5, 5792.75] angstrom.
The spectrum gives 0.03 mag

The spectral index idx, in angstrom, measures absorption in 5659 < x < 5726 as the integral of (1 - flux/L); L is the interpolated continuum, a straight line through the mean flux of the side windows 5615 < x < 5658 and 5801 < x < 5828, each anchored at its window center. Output 0.7 angstrom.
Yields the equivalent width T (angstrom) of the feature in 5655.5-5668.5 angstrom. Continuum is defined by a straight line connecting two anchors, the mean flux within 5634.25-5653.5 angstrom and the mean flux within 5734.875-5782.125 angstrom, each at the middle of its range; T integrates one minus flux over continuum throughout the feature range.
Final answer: 0.1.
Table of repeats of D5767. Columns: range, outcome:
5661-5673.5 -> 3.12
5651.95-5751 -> 3.15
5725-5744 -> 3.24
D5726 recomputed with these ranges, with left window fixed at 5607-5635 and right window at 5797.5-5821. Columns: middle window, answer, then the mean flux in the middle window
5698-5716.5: 0.037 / 3.08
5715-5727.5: -0.028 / 3.28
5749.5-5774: 0.028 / 3.16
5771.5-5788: 0.049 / 3.11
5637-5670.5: 0.013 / 3.1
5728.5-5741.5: 0.010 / 3.19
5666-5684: -0.004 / 3.17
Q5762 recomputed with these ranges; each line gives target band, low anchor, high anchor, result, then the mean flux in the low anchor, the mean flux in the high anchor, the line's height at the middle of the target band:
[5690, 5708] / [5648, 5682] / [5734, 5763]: -0.015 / 3.13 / 3.13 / 3.13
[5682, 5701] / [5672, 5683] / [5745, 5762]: 0.010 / 3.18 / 3.1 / 3.16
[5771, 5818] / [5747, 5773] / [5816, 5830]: 0.023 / 3.14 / 3.36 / 3.26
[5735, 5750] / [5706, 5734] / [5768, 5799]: -0.003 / 3.17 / 3.17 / 3.17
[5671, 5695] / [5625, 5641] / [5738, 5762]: -0.004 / 3.12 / 3.14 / 3.13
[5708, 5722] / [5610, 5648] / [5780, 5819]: 0.033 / 3.09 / 3.2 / 3.15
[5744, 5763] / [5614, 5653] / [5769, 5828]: 0.033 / 3.09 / 3.24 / 3.2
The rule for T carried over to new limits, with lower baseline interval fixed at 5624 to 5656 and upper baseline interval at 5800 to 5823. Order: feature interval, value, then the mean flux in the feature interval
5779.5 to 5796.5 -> 0.99 angstrom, 3.09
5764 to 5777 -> 0.13 angstrom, 3.23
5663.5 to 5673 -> 0.04 angstrom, 3.13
